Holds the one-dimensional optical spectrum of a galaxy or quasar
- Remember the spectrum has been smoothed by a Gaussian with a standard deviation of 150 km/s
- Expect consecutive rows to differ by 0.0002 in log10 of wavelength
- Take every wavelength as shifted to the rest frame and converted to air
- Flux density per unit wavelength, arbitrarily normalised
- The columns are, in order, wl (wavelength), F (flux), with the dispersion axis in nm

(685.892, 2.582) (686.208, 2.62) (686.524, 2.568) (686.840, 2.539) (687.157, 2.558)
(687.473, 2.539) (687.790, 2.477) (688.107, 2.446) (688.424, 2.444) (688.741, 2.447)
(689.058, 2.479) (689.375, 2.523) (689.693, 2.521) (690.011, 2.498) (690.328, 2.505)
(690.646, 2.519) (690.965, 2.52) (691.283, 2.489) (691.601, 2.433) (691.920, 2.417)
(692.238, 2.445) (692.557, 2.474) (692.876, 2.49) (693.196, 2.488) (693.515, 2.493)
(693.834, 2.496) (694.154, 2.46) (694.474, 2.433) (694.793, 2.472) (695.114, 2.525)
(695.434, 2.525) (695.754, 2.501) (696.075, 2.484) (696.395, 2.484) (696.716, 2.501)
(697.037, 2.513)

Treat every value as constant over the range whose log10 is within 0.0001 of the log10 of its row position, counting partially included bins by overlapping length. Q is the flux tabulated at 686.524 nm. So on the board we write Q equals 2.568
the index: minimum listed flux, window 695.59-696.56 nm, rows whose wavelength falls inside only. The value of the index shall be 2.484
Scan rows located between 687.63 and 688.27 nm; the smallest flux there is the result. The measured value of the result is 2.446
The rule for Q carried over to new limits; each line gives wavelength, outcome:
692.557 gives 2.474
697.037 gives 2.513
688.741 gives 2.447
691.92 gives 2.417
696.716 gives 2.501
